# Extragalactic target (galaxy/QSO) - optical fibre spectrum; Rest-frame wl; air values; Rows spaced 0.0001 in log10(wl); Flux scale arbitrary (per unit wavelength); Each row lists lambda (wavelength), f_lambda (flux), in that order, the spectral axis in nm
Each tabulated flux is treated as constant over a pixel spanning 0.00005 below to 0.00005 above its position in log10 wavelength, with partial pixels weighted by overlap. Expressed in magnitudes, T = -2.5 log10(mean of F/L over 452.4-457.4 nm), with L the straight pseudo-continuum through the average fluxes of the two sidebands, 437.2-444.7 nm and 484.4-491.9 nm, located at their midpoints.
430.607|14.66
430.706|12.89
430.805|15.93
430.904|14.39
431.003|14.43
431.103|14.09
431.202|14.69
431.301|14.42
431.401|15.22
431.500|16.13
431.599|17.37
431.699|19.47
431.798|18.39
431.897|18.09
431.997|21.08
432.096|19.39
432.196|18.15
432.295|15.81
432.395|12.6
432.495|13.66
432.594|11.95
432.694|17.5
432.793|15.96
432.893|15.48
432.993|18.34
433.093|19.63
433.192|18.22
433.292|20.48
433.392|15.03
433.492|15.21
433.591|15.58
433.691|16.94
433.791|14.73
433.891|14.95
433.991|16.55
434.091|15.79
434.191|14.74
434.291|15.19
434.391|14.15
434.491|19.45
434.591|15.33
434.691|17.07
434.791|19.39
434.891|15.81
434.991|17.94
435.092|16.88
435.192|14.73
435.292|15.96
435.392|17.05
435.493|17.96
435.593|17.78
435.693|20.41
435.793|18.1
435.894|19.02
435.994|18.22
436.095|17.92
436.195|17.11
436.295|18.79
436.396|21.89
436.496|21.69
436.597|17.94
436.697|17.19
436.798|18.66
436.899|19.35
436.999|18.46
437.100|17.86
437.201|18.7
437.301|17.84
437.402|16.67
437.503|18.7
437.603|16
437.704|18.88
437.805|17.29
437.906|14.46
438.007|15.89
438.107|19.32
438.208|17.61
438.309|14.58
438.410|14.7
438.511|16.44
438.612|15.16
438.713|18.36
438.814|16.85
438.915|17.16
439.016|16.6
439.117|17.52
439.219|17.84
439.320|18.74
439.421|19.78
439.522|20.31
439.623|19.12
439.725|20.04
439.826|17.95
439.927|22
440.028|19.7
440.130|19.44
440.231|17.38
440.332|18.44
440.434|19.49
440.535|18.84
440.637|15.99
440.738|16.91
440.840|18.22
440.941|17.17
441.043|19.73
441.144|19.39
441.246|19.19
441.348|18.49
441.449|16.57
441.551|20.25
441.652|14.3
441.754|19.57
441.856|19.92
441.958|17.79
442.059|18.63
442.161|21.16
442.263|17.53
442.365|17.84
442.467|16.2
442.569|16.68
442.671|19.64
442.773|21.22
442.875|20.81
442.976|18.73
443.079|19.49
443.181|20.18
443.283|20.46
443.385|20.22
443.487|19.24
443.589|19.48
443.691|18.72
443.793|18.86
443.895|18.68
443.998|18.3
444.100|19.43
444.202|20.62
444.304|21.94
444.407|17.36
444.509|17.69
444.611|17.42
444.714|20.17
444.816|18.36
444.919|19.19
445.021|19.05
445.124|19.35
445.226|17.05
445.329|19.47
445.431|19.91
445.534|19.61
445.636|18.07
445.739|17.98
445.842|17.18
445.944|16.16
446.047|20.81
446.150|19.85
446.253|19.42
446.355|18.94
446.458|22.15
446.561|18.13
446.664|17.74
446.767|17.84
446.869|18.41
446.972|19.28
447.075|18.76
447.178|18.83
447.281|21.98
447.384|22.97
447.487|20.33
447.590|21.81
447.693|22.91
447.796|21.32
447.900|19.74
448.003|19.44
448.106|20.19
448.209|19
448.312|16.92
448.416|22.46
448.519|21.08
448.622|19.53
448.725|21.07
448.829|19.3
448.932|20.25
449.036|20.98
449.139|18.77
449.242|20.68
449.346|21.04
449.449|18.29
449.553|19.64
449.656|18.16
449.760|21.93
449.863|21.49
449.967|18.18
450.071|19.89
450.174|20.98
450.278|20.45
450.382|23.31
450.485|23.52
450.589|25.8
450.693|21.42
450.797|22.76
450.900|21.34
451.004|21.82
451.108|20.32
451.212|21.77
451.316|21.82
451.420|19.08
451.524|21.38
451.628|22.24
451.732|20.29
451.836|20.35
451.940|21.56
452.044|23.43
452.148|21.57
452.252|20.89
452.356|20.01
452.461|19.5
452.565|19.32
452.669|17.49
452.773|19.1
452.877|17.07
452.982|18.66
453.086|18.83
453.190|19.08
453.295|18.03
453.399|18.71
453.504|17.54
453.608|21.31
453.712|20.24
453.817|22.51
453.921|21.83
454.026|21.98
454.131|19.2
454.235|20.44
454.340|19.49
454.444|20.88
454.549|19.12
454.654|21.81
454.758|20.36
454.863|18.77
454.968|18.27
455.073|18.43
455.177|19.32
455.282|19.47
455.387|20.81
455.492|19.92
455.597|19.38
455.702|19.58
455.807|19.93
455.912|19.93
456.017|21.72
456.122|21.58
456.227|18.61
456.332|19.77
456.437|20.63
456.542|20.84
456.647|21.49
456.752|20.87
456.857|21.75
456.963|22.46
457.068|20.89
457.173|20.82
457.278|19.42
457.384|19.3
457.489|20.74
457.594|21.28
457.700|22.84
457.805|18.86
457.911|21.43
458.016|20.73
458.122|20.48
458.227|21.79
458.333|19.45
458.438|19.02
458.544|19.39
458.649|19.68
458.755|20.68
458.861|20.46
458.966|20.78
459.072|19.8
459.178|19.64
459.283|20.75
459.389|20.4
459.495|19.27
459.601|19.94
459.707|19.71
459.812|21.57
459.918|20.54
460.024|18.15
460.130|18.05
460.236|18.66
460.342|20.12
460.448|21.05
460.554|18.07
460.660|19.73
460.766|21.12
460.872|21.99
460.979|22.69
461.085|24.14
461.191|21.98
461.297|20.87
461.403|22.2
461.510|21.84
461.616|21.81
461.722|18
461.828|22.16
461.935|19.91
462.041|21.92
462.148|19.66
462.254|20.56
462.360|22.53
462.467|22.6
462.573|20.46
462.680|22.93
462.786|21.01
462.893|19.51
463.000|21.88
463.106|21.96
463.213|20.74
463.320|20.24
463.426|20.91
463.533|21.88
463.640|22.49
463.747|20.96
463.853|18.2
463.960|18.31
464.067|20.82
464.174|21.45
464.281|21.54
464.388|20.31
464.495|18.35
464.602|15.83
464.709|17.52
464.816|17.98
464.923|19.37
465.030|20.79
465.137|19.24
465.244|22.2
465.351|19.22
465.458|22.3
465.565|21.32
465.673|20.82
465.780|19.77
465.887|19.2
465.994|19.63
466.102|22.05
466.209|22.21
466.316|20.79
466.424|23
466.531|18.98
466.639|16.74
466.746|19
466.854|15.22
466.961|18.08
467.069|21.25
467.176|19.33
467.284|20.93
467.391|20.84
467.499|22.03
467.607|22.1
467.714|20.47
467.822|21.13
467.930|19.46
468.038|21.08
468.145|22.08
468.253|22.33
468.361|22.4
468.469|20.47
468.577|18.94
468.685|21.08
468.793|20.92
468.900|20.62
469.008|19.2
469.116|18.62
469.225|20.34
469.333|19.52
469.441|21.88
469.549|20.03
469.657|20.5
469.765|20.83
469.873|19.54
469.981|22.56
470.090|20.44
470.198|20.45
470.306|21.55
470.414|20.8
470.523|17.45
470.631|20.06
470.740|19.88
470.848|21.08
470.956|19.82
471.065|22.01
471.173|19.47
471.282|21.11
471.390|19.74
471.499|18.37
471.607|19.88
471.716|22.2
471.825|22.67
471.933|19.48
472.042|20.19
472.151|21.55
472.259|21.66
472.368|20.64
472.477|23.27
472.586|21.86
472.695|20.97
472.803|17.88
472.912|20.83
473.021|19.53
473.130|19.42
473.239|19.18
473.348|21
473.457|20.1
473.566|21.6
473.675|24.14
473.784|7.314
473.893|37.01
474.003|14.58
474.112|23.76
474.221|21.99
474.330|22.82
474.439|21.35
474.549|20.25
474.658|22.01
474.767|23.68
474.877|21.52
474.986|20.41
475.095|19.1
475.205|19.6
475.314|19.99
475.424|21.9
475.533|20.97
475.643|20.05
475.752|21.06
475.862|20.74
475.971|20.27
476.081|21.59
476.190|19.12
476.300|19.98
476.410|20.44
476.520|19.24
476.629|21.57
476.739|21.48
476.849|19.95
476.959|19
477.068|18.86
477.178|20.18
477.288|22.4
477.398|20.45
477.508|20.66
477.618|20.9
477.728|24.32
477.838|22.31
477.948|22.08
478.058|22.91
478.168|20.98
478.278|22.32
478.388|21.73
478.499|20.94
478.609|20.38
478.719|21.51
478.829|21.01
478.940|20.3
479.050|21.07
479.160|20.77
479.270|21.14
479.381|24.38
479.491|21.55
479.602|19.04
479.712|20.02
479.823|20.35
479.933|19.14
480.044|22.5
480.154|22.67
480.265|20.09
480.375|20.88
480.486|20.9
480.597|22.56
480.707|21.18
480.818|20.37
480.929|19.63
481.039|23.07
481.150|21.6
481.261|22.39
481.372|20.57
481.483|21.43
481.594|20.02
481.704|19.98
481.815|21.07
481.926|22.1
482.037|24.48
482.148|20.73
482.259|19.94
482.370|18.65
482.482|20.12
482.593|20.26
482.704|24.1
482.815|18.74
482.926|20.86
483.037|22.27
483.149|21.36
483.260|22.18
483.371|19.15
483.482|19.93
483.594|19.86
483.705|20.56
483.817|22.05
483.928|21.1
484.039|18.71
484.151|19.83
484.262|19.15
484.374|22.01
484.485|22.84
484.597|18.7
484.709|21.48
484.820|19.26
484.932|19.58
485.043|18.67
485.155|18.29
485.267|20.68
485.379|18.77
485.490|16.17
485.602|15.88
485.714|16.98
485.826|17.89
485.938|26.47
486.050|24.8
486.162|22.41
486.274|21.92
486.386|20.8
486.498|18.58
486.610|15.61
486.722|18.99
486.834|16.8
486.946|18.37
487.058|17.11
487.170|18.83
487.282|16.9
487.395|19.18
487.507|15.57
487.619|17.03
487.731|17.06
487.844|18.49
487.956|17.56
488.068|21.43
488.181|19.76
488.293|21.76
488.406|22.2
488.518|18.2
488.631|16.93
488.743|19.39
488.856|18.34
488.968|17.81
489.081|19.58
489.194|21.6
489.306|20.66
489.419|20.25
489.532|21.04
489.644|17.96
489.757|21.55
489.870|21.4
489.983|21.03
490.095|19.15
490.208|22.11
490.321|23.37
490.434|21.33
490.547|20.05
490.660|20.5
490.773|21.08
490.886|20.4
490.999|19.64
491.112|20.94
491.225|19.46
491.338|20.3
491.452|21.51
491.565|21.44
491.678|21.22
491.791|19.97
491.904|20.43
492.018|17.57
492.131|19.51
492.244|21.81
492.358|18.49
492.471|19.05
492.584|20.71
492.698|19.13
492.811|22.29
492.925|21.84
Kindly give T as -0.07 mag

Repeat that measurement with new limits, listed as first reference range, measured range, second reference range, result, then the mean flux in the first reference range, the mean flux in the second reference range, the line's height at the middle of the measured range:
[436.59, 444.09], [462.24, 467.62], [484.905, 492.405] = -0.07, 18.3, 19.7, 19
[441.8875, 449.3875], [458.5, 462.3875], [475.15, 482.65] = -0.02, 19.4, 21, 20.1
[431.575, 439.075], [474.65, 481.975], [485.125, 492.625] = -0.10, 17.2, 19.7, 19.2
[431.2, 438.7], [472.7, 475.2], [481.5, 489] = -0.09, 17.1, 19.8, 19.2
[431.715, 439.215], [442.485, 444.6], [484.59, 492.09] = -0.10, 17.2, 19.7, 17.6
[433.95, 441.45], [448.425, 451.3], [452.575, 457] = -0.09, 17.8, 19.9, 19.3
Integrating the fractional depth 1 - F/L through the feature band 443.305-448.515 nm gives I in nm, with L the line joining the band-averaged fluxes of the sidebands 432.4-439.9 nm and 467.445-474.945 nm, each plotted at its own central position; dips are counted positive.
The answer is -0.321 nm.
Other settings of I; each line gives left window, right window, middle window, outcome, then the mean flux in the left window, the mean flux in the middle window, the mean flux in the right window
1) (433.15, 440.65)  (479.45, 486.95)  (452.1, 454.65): -0.15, 17.6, 19.7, 20.4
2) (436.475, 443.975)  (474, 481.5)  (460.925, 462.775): -0.15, 18.3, 21.5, 21.1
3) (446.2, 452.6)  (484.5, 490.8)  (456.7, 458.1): -0.04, 20.6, 20.9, 19.5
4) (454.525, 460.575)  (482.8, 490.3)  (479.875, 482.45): -0.17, 20.2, 21.1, 19.7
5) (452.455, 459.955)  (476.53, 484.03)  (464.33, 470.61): 0.11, 20.1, 20.2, 21.1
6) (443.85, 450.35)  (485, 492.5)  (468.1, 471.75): -0.16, 19.6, 20.5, 19.6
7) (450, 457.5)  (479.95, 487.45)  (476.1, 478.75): -0.09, 20.5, 21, 20.3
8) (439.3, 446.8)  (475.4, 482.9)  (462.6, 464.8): -0.02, 18.9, 20.3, 21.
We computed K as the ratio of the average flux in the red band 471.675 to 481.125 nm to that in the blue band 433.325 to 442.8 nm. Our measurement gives 1.18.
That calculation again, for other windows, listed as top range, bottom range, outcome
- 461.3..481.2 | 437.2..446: 1.13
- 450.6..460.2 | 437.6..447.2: 1.10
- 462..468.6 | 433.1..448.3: 1.11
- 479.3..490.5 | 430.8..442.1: 1.16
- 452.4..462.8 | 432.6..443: 1.14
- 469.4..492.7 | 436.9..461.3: 1.04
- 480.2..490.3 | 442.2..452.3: 1.01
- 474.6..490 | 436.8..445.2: 1.11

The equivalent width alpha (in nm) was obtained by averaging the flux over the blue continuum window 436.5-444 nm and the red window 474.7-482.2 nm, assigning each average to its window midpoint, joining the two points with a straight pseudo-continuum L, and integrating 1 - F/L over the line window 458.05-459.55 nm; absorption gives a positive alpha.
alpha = -0.037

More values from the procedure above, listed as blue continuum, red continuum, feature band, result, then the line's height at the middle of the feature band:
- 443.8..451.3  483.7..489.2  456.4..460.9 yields -0.13 nm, 19.8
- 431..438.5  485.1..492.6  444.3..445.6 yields -0.10 nm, 17.5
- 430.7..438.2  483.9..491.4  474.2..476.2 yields -0.20 nm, 19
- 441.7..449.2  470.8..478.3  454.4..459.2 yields -0.08 nm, 20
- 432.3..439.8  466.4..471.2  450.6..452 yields -0.20 nm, 18.7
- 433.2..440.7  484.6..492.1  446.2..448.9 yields -0.30 nm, 18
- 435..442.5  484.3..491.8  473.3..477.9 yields -0.39 nm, 19.3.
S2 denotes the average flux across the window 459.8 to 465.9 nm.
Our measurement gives 20.5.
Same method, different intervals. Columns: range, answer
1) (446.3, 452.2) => 20.6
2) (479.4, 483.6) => 21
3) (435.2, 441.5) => 18.1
